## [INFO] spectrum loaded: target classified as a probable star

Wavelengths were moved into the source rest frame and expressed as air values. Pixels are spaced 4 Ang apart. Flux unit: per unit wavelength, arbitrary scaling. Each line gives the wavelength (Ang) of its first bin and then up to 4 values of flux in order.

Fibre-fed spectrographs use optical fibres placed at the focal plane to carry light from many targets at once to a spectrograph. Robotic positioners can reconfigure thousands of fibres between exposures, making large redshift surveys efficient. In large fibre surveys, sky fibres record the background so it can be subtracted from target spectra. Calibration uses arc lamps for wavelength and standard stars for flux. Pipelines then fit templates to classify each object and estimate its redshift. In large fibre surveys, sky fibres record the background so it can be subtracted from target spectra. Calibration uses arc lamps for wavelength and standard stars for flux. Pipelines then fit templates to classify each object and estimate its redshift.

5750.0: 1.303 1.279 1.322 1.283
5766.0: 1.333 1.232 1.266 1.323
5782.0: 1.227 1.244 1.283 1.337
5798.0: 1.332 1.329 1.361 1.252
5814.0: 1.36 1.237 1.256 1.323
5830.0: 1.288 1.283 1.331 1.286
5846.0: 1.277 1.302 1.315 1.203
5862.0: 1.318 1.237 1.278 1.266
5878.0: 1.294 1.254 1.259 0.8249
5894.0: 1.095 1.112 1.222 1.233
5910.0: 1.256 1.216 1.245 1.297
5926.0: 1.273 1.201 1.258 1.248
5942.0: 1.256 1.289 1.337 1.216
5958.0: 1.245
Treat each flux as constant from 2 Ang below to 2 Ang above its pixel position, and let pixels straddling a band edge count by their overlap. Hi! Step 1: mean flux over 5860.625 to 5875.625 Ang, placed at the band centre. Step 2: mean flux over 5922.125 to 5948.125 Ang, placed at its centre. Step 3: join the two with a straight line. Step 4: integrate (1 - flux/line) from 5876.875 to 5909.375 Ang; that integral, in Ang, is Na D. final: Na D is 2.7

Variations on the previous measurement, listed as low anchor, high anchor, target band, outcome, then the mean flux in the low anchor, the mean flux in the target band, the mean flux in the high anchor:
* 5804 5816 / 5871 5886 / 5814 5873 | 0.7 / 1.32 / 1.28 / 1.27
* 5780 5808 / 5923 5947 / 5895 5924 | 1.0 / 1.3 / 1.22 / 1.25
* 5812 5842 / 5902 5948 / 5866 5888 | 0.1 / 1.3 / 1.27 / 1.25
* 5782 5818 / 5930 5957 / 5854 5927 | 3.4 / 1.3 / 1.22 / 1.26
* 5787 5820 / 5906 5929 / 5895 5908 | 0.8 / 1.31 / 1.18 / 1.25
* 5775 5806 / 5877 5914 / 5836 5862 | -1.3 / 1.3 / 1.29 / 1.17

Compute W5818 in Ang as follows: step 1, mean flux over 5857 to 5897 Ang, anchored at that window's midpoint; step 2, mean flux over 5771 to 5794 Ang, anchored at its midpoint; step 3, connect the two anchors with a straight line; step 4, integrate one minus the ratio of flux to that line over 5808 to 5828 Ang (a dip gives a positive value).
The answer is -0.6 Ang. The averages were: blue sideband 1.27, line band 1.29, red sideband 1.2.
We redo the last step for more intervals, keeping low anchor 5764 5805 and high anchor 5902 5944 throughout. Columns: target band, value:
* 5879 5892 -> 1.37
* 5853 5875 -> -0.02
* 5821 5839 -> -0.27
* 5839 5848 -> -0.10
